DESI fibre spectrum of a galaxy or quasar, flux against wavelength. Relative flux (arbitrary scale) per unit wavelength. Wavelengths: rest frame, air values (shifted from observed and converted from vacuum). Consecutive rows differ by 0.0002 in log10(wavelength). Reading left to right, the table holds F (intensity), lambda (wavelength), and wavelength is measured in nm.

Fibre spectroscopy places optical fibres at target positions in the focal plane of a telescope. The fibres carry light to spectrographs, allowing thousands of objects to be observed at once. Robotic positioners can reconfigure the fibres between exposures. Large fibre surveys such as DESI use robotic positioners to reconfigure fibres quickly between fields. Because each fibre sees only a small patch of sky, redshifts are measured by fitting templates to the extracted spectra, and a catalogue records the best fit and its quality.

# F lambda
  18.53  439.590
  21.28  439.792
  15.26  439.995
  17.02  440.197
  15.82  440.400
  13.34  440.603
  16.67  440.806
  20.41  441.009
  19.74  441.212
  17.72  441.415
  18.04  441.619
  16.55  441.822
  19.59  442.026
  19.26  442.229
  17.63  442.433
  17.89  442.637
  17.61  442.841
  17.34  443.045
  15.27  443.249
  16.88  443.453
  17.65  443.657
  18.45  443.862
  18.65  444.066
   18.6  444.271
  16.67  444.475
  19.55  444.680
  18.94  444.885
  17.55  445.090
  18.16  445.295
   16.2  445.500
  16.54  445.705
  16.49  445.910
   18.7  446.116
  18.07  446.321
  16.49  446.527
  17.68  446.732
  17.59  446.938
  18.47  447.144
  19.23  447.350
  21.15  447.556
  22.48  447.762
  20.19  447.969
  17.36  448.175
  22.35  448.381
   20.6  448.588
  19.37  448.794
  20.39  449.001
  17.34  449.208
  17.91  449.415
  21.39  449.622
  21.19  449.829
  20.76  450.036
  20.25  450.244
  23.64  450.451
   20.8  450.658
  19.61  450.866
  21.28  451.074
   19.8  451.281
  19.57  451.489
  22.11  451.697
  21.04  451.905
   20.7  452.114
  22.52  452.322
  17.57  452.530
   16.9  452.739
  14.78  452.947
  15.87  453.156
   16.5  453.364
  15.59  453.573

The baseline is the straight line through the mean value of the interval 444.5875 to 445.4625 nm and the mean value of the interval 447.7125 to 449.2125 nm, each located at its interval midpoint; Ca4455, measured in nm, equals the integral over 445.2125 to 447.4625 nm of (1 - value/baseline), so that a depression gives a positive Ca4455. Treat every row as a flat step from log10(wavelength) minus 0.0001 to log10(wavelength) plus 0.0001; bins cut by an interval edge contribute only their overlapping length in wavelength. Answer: 0.17 nm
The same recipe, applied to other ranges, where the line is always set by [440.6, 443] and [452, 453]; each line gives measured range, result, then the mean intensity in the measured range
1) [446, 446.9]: 0.031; 17.7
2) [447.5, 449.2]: -0.170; 20.3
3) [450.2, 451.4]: -0.150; 20.9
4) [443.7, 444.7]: -0.003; 18.2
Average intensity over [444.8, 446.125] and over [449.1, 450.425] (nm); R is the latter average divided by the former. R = 1.15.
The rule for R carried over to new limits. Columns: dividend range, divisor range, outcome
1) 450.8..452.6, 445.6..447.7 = 1.13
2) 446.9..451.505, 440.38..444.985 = 1.13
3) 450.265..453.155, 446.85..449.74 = 1.01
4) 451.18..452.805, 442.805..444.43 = 1.15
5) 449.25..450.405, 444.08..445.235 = 1.11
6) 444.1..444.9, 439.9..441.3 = 1.09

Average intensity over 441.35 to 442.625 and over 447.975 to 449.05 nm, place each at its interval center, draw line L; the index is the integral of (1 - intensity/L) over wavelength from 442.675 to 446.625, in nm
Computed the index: 0.27 nm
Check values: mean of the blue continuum 18.1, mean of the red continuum 20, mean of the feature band 17.6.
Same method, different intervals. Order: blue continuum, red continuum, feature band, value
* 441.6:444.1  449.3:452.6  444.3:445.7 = 0.05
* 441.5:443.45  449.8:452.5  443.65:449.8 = 0.17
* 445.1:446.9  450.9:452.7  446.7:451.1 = -0.28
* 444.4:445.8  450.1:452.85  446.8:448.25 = -0.06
